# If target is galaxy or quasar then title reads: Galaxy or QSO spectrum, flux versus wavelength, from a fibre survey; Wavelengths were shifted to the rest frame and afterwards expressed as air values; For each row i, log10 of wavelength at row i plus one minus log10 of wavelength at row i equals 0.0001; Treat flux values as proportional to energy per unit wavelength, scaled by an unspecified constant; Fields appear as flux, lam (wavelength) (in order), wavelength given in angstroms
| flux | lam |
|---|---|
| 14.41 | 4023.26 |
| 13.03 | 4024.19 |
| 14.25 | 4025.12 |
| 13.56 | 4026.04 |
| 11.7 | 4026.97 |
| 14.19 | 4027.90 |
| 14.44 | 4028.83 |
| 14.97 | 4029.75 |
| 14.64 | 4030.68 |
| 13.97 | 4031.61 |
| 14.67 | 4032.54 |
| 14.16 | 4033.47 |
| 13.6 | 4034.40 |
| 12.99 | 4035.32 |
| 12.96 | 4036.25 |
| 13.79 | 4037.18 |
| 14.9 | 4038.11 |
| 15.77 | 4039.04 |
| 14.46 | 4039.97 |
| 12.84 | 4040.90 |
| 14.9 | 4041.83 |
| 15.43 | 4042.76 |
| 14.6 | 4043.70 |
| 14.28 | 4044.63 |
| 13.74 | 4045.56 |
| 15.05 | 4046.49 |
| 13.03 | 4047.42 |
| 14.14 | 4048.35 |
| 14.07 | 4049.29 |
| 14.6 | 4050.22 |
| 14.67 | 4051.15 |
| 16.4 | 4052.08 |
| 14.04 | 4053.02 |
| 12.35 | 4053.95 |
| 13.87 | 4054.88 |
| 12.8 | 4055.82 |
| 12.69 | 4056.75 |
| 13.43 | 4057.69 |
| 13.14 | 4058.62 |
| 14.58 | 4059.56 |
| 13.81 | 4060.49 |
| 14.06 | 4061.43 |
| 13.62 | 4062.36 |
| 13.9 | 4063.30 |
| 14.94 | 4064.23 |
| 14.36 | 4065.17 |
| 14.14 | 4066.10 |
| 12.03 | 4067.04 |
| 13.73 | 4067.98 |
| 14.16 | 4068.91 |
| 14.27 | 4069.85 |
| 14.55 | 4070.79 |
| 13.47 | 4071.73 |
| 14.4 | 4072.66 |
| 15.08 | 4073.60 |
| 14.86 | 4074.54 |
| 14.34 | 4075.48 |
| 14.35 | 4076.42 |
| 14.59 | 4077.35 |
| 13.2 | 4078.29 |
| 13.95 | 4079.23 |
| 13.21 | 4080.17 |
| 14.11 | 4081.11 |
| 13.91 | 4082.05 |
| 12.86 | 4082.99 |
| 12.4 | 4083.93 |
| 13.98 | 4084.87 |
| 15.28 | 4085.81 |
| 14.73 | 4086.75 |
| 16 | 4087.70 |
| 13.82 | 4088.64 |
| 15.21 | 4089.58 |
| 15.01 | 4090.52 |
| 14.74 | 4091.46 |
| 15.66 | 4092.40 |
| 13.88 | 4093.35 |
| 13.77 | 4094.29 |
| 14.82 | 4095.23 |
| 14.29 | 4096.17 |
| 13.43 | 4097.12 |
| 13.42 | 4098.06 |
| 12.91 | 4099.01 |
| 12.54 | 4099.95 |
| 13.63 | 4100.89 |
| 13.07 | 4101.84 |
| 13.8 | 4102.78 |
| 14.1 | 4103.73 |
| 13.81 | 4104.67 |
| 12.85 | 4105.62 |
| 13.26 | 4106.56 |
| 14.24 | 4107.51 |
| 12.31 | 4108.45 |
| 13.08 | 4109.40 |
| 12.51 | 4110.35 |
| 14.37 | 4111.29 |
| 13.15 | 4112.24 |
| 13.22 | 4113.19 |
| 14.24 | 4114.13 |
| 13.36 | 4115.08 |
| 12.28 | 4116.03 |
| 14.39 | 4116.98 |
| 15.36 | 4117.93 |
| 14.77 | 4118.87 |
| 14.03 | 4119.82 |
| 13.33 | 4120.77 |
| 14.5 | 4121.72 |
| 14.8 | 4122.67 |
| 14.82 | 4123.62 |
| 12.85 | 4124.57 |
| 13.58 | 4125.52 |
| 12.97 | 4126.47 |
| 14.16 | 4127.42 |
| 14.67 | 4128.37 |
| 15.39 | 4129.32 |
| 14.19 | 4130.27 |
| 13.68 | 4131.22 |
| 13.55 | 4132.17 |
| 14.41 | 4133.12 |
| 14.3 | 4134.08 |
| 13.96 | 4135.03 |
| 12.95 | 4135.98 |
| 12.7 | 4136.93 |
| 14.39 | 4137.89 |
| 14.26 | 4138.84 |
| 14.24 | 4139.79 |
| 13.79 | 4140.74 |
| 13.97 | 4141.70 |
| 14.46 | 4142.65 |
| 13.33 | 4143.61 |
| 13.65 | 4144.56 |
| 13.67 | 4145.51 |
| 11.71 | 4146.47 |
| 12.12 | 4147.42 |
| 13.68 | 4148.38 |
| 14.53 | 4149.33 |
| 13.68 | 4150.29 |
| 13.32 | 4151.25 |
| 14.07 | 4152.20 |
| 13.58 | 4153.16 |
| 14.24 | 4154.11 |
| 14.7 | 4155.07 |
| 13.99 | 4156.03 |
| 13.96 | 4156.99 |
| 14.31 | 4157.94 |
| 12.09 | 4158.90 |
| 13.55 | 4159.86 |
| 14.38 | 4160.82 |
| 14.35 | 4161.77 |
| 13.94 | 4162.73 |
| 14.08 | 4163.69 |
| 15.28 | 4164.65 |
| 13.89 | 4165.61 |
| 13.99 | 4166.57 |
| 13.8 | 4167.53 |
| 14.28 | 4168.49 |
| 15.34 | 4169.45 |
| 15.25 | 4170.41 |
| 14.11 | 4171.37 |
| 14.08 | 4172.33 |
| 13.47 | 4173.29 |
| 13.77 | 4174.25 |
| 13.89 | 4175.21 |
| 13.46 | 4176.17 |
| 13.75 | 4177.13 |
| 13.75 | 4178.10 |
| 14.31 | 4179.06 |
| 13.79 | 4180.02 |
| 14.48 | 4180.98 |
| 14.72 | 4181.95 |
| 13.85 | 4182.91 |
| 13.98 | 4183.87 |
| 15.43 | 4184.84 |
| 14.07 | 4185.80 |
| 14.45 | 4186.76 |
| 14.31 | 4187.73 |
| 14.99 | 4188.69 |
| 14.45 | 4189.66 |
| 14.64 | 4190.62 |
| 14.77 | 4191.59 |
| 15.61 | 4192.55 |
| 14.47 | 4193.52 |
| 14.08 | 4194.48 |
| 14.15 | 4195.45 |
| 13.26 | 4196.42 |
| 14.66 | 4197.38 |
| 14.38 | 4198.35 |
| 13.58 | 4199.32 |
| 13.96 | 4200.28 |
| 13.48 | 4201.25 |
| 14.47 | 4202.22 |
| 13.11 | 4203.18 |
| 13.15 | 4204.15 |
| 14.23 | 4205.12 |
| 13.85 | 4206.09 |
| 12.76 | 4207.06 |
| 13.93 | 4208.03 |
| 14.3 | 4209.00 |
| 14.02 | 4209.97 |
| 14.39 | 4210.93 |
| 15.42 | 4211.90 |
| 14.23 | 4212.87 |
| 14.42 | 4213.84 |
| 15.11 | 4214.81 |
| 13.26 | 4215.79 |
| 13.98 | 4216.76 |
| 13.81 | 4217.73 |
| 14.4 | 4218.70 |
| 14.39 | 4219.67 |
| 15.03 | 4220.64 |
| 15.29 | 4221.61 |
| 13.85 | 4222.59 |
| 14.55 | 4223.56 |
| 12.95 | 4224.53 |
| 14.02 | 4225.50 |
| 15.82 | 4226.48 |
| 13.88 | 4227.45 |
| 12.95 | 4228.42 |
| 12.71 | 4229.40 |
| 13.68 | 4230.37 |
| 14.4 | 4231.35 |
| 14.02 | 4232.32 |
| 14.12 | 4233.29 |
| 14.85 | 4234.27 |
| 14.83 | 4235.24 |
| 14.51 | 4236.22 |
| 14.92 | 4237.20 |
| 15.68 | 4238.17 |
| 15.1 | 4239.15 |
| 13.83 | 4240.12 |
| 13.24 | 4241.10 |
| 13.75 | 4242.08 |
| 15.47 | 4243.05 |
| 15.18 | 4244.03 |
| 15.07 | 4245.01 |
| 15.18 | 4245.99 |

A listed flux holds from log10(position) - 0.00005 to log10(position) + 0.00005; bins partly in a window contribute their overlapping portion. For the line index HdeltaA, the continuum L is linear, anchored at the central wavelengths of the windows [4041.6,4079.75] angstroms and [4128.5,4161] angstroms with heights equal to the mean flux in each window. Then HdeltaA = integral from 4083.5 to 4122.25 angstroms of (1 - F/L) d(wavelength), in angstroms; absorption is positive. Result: 0.1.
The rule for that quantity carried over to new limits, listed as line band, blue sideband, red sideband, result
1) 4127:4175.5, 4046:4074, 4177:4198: 1.1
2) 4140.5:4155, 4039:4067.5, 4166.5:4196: 0.6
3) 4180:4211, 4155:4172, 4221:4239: 0.1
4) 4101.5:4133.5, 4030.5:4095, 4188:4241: 0.8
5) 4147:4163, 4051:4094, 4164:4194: 0.5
